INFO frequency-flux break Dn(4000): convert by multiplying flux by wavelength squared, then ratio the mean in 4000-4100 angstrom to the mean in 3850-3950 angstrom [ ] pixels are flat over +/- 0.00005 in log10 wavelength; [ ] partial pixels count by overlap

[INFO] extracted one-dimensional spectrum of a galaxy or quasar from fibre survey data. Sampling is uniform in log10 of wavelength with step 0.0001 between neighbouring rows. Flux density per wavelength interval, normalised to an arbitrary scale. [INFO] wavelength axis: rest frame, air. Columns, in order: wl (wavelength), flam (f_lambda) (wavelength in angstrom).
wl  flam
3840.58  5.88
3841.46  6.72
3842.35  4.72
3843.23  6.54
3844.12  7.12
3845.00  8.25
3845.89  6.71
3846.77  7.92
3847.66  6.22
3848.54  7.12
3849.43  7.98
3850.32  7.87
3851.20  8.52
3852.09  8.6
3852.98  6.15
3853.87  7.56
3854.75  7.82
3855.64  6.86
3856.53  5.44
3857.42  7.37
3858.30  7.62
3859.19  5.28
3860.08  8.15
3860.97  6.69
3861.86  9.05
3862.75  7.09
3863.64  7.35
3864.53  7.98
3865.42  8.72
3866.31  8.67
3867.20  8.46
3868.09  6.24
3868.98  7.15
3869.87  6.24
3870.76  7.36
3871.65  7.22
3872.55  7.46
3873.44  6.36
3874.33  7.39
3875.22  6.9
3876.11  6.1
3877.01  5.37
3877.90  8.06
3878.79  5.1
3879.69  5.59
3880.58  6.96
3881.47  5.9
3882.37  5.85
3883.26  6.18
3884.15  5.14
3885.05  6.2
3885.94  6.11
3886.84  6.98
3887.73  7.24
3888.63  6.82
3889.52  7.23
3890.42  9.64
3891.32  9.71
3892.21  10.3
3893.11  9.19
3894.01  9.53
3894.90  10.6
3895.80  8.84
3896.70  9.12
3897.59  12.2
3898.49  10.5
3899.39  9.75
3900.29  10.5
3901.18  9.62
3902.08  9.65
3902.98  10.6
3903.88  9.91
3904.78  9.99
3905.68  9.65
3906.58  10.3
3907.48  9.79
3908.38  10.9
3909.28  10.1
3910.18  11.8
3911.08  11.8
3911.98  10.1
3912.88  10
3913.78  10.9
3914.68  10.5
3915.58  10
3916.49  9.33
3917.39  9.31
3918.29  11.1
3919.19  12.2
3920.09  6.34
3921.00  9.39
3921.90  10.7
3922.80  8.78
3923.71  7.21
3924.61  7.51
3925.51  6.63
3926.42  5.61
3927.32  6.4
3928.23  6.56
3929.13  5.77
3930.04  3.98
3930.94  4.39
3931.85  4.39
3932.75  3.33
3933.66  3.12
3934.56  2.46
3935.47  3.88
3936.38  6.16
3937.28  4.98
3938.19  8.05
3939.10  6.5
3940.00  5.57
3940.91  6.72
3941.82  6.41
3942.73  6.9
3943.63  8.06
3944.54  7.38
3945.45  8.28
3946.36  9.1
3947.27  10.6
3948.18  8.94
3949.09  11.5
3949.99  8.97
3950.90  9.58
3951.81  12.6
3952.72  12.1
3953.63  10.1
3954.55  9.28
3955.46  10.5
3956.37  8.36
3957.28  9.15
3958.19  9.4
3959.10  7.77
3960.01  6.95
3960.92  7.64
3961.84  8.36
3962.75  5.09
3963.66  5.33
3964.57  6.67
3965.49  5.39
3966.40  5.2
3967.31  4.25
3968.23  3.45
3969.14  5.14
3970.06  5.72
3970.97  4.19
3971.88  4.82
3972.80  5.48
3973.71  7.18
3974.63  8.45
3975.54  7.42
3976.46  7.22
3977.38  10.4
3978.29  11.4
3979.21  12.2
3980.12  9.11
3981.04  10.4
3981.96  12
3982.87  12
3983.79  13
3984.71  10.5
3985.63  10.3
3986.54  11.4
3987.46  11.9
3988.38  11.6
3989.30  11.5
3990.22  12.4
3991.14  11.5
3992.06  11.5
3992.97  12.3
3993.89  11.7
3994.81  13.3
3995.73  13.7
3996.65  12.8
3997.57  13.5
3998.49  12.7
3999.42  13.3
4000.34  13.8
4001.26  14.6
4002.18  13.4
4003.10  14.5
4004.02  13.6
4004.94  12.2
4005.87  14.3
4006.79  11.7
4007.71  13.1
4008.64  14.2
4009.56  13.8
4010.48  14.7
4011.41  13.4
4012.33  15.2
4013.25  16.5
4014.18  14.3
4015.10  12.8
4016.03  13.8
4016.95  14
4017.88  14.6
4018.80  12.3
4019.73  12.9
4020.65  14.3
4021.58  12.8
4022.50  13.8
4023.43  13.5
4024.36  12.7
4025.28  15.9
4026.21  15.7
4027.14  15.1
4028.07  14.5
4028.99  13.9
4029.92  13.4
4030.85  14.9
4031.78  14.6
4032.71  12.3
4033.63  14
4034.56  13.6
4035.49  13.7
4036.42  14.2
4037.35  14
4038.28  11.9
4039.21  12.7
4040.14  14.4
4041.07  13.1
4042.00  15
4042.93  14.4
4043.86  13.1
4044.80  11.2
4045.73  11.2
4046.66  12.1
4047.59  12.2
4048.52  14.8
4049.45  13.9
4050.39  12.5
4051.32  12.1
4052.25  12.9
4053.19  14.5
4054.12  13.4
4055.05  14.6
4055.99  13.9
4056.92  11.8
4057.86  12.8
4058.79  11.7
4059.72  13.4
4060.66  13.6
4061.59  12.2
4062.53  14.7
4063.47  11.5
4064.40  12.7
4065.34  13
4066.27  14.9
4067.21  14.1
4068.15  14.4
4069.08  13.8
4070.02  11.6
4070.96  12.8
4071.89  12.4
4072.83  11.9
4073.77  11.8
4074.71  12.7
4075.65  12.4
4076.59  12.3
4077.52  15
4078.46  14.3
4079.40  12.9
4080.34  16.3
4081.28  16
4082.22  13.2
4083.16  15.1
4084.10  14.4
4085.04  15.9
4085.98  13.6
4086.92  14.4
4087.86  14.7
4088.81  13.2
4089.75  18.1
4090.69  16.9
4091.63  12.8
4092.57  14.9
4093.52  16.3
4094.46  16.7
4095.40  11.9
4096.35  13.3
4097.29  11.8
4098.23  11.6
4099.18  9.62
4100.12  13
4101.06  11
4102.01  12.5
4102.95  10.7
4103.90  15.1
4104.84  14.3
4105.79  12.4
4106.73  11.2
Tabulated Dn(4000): 1.87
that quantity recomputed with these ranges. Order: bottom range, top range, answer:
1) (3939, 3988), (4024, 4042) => 1.72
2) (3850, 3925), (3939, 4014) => 1.26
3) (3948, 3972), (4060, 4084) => 1.85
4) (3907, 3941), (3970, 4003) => 1.47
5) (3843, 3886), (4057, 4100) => 2.16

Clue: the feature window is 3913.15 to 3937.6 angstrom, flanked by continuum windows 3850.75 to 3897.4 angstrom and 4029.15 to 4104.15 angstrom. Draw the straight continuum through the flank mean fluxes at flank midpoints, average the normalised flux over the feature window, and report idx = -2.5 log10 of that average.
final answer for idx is 0.25 mag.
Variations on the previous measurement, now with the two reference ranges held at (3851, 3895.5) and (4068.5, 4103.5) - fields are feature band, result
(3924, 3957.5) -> 0.272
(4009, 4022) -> -0.212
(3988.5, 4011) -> -0.183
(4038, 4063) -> -0.051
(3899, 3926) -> -0.162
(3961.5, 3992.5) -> 0.209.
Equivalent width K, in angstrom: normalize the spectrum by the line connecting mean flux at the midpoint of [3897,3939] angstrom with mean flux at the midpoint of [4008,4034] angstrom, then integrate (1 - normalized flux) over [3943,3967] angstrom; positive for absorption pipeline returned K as 4.28 angstrom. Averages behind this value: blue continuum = 8.37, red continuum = 14.1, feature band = 8.51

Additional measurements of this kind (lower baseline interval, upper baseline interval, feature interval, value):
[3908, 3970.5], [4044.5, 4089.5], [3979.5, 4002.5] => -4.8 angstrom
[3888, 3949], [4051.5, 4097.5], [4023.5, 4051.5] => -2.5 angstrom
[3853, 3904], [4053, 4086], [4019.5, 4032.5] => -2.1 angstrom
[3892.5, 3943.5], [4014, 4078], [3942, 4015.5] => 3.5 angstrom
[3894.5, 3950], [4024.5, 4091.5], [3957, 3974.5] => 6.7 angstrom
